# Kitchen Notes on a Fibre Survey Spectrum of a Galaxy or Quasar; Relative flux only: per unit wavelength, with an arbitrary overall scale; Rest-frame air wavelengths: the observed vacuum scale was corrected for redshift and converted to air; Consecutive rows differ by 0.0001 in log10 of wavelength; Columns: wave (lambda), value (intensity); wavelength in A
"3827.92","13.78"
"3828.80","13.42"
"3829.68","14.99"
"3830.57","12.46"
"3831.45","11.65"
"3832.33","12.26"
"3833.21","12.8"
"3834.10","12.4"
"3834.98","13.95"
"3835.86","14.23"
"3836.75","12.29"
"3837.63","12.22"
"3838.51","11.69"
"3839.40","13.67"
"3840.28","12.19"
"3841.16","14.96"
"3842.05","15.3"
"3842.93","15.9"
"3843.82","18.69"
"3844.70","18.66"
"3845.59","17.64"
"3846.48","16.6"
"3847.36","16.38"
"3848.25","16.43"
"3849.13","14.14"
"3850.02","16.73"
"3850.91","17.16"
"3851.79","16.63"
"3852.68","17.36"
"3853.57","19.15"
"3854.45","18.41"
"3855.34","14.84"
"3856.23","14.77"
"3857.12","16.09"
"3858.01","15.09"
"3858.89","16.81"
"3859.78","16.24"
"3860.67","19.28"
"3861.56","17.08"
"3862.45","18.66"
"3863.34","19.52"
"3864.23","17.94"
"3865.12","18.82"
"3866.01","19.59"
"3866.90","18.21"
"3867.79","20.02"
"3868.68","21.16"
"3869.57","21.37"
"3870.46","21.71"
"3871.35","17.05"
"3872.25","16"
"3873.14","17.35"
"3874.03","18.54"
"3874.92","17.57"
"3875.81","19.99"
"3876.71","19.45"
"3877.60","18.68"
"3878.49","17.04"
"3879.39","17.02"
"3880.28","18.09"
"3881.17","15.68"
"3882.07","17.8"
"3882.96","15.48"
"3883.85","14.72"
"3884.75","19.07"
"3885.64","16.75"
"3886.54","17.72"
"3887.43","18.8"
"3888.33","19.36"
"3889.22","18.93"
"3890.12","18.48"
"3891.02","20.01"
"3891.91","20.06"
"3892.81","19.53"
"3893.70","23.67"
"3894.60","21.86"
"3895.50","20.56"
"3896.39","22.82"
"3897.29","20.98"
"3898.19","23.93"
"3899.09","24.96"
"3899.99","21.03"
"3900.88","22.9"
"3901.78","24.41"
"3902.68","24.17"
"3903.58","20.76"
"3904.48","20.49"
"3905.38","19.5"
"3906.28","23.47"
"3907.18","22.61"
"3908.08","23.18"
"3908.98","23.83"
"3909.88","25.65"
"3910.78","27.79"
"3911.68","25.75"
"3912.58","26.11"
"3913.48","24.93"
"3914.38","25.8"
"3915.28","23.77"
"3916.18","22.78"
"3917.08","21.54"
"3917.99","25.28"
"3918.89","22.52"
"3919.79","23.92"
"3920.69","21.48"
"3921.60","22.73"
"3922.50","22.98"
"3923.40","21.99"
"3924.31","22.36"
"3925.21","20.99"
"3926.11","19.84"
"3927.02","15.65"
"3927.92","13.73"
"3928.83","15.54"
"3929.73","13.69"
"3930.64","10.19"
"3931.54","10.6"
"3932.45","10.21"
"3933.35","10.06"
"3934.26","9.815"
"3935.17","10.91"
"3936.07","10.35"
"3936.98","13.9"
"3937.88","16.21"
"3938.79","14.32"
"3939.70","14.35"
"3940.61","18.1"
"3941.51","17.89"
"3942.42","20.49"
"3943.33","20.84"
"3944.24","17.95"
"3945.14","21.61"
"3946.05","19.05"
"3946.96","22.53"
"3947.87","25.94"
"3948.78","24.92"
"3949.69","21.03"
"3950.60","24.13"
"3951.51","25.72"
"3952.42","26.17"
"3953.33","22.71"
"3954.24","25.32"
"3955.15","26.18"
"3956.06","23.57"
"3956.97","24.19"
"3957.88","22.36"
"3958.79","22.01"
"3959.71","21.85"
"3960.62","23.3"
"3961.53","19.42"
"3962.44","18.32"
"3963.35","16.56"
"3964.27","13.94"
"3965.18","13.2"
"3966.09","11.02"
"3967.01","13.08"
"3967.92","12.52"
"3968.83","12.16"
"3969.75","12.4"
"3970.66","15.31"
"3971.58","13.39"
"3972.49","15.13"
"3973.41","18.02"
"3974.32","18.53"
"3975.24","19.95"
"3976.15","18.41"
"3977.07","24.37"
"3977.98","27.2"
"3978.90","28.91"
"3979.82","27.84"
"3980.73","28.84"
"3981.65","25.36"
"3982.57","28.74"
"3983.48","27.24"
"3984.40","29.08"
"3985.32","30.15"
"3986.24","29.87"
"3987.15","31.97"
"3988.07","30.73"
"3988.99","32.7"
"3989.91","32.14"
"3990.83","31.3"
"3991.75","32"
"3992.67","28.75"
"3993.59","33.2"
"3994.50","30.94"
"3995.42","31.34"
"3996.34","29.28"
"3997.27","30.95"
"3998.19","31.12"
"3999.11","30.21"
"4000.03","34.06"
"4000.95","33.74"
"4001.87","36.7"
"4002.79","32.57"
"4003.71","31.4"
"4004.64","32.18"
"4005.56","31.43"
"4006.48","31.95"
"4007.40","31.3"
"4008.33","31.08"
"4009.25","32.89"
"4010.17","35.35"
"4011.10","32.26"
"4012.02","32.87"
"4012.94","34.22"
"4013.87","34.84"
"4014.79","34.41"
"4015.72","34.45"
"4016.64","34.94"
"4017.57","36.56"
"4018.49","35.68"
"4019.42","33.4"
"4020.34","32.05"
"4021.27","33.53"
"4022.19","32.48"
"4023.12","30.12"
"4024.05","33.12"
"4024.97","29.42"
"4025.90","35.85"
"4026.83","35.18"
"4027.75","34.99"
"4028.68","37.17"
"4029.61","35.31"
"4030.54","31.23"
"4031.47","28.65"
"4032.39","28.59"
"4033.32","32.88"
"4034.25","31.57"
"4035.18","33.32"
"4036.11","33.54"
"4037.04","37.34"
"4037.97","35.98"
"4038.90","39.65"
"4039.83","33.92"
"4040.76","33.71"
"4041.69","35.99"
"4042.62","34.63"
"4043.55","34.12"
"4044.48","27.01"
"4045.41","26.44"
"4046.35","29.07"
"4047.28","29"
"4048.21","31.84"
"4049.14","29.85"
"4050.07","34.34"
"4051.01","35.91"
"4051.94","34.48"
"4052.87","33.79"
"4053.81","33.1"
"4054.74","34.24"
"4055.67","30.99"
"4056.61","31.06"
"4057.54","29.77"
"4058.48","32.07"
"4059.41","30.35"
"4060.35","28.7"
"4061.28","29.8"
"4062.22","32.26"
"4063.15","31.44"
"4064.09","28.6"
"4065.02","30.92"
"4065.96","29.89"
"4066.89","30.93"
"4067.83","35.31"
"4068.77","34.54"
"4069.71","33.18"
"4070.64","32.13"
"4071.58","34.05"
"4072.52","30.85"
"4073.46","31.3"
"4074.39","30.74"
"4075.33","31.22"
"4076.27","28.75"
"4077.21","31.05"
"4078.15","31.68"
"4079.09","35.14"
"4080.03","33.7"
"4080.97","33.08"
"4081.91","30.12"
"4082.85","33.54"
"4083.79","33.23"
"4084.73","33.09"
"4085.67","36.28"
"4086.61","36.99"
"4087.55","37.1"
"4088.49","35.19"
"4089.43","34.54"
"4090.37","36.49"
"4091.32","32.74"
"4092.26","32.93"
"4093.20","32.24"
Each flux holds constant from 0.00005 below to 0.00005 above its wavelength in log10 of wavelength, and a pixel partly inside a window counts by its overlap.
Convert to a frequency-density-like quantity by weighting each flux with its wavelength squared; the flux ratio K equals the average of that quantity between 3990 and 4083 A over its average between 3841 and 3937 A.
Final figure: 1.84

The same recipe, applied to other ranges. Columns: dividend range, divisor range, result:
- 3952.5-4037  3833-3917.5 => 1.58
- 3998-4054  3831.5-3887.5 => 2.15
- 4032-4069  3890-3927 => 1.53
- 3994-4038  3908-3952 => 1.75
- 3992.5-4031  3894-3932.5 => 1.61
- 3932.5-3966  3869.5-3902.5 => 1.02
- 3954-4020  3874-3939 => 1.43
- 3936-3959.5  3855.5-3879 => 1.21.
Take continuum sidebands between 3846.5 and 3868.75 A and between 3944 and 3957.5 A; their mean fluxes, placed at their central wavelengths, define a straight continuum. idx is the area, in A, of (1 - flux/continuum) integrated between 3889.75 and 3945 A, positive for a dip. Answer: 3.1 A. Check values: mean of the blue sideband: 17.4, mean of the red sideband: 23.5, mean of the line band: 19.9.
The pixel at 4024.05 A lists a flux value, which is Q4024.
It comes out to 33.12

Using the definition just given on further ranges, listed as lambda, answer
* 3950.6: 24.13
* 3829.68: 14.99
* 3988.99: 32.7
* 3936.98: 13.9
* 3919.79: 23.92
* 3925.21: 20.99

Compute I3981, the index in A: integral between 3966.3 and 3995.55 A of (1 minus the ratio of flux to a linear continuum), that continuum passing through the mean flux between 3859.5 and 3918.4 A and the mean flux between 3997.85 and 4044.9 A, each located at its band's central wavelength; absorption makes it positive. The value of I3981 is 5.0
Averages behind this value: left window 20.5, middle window 24.6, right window 33.4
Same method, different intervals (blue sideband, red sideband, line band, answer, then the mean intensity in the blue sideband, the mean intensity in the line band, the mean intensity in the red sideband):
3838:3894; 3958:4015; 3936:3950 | 2.6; 17.6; 18.9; 26.4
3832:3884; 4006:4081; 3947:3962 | 0.8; 16.7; 23.6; 32.6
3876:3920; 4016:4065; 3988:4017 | -2.7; 21.3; 32.4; 32.7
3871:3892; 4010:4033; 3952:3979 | 7.9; 17.9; 19.2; 33.4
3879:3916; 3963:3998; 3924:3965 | 7.6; 21.3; 18.6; 23.9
